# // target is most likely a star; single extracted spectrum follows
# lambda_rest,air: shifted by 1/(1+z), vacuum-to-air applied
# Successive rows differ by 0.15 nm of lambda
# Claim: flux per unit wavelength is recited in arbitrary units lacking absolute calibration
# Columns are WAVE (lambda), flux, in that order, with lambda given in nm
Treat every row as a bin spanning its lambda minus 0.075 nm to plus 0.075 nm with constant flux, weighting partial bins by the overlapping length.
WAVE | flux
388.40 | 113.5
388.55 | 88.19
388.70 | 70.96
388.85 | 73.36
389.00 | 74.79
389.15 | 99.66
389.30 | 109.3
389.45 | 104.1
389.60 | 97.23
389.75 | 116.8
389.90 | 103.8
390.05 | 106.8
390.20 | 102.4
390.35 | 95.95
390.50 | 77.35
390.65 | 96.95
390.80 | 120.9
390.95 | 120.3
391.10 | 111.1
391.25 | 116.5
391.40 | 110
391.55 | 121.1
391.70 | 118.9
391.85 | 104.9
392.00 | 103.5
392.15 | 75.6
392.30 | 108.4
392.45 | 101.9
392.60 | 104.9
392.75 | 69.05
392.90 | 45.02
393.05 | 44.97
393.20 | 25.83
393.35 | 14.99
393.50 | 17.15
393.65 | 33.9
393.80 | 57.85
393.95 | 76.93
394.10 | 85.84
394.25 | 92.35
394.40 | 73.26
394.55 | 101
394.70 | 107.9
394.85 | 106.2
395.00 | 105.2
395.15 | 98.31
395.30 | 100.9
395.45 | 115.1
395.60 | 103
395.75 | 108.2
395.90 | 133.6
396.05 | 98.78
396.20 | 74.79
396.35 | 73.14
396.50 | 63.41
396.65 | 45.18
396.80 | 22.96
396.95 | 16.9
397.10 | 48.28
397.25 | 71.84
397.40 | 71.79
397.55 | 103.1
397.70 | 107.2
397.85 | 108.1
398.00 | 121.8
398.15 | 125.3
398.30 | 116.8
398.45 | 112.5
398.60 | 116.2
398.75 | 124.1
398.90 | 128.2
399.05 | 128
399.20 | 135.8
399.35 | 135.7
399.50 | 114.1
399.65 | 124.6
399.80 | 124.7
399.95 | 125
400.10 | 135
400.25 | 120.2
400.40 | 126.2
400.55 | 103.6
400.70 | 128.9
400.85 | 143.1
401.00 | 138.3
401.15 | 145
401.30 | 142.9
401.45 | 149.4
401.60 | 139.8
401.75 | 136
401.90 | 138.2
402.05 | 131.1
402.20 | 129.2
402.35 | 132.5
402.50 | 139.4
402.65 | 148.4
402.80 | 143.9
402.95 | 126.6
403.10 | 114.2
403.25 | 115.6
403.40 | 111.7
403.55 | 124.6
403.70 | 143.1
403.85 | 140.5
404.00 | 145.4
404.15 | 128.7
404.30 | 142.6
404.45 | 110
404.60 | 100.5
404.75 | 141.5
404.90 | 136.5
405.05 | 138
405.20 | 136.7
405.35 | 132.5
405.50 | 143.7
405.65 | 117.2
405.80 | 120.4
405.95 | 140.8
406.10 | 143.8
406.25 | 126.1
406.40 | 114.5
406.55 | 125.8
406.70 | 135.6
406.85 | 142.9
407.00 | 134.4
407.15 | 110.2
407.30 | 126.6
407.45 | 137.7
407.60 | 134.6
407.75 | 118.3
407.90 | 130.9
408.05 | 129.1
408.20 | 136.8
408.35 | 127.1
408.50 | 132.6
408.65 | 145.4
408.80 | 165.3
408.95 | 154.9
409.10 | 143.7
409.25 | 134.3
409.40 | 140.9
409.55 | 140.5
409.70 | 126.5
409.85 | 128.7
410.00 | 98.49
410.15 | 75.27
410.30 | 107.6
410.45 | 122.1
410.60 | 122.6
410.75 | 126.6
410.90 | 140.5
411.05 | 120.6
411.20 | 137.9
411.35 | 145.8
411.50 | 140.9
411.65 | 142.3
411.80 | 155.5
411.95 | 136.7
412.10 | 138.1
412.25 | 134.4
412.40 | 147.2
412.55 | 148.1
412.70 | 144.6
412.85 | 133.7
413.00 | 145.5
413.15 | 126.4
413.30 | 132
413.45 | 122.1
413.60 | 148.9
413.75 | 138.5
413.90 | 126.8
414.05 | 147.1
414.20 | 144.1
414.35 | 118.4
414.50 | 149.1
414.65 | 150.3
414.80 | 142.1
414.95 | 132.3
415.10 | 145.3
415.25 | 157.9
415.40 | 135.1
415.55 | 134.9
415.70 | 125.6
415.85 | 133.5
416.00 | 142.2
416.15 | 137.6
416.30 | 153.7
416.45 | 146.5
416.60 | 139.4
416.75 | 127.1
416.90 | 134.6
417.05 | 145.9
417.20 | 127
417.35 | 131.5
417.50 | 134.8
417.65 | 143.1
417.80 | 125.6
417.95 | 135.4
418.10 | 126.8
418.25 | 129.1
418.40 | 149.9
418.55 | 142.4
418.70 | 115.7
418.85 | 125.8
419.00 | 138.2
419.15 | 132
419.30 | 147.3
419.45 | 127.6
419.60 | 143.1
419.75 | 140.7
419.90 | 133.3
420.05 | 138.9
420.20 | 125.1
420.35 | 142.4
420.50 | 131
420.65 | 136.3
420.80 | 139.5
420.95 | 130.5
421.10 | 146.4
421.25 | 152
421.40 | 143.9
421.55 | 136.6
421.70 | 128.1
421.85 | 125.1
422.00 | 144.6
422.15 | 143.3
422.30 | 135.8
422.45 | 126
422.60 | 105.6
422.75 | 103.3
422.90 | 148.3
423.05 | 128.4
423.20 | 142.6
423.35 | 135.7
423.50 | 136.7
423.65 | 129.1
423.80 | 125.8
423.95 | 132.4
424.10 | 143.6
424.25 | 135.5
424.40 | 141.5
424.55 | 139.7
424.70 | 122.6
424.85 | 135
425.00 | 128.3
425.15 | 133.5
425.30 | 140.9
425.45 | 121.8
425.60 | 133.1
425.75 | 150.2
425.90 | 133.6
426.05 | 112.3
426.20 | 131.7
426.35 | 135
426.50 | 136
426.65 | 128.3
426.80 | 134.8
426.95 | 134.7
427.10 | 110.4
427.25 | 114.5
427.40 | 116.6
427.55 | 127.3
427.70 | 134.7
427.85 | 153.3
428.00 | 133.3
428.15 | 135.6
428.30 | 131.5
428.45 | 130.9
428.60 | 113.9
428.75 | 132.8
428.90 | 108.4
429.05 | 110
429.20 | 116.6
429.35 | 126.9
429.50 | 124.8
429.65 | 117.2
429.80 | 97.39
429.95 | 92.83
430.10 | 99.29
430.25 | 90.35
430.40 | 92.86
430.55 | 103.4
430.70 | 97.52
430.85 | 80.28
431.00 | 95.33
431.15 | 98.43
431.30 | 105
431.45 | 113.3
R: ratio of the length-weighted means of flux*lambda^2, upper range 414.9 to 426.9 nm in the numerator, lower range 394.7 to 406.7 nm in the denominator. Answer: 1.3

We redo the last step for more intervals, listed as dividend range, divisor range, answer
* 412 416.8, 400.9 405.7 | 1.10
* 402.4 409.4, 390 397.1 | 1.66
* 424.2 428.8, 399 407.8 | 1.12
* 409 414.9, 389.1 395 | 1.66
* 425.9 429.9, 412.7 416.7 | 0.96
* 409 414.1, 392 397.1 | 1.91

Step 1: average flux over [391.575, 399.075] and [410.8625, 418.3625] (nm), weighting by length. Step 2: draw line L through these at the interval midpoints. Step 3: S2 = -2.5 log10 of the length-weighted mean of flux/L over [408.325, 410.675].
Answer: -0.043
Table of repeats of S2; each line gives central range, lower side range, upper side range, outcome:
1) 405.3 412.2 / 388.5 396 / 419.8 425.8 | -0.15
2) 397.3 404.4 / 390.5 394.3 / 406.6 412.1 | -0.18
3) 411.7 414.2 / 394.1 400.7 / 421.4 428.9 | -0.18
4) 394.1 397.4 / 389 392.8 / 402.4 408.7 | 0.32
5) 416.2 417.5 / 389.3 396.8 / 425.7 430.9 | -0.25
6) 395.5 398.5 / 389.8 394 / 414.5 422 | 0.11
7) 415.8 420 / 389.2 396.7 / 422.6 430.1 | -0.15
